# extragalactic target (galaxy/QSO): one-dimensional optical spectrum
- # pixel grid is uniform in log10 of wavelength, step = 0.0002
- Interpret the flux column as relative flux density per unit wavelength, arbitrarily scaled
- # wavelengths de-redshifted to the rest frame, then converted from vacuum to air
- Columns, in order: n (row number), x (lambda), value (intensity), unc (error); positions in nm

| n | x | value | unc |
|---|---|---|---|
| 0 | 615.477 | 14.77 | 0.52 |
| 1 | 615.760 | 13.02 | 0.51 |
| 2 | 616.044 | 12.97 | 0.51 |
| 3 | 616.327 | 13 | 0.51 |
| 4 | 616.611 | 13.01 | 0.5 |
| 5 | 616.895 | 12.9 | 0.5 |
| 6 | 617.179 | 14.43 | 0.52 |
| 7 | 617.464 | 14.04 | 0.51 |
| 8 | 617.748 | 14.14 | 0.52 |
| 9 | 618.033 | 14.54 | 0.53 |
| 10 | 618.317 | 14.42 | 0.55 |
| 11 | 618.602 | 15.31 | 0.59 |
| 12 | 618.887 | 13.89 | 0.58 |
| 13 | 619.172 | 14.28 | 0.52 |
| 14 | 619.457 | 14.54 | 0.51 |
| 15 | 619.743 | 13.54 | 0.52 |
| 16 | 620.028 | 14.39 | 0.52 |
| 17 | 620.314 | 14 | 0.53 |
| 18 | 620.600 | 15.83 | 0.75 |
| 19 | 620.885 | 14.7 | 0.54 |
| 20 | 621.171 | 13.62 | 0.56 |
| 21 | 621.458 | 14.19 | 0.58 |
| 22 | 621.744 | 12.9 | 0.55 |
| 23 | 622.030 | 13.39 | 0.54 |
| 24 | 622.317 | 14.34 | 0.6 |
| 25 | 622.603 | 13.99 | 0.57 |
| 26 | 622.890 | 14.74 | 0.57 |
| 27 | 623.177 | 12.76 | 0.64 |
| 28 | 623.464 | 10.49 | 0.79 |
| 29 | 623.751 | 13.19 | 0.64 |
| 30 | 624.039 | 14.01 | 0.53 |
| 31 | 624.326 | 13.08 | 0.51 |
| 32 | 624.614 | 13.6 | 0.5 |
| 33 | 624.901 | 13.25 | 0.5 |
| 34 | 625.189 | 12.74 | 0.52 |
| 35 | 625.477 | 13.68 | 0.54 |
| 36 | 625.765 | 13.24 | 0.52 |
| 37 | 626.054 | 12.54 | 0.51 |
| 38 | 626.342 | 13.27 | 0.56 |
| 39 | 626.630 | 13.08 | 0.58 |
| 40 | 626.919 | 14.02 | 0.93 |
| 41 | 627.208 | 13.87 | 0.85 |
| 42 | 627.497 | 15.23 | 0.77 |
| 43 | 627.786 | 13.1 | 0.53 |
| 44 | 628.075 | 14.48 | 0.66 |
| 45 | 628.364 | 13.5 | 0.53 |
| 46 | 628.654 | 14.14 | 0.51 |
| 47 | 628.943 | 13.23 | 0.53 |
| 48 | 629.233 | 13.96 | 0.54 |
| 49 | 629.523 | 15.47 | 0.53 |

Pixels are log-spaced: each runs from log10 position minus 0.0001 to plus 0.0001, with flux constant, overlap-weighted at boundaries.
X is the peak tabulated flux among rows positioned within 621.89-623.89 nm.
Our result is 14.74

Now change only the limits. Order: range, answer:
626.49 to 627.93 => 15.23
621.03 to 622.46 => 14.34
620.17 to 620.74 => 15.83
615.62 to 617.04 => 13.02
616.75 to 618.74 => 15.31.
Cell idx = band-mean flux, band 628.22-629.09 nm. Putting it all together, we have 13.6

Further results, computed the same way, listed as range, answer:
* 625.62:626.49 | 13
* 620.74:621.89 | 13.9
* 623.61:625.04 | 13.4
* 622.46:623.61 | 13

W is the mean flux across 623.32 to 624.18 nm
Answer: 12.6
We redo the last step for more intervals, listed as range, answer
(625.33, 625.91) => 13.4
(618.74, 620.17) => 14.1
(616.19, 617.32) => 13.3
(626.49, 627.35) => 13.6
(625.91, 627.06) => 13.2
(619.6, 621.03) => 14.5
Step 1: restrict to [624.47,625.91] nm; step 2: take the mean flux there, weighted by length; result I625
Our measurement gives 13.3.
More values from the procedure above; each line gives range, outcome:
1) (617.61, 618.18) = 14.3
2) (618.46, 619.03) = 14.6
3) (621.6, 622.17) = 13.2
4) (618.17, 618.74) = 14.9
